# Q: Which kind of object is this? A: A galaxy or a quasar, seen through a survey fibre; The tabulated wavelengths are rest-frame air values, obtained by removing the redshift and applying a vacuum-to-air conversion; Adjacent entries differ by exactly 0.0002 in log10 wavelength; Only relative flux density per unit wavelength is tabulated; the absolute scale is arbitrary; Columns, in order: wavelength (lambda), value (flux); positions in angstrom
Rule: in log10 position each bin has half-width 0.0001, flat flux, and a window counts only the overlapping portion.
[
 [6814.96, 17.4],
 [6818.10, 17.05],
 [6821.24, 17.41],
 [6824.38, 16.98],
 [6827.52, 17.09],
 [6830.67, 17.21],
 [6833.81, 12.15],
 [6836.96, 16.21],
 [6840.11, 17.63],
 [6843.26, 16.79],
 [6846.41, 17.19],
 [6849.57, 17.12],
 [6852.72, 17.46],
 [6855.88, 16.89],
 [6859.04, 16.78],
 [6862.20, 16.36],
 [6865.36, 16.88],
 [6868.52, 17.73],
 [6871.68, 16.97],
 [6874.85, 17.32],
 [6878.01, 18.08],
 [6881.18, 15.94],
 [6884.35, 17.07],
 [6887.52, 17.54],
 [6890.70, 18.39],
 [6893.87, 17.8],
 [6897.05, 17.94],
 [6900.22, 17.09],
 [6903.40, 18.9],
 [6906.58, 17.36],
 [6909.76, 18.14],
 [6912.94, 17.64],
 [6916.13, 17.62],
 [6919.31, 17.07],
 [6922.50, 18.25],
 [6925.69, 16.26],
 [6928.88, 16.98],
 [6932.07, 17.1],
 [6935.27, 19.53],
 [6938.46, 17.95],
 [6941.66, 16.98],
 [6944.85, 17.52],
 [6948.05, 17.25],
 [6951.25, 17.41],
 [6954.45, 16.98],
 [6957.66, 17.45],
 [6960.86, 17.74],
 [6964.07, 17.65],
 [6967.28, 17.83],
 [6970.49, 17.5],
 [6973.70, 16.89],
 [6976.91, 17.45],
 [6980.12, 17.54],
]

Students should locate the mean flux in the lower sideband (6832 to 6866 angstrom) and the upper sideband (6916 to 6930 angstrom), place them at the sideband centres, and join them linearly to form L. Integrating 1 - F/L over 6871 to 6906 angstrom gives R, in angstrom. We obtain -1.42 angstrom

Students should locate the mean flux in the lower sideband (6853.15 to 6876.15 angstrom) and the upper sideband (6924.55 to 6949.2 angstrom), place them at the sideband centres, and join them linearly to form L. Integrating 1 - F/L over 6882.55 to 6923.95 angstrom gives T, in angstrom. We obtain -1.17 angstrom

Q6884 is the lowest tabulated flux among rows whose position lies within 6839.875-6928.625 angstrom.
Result 15.94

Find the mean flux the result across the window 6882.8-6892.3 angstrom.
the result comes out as 17.7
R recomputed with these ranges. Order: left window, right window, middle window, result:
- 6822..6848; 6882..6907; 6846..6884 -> 0.1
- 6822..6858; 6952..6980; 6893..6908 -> -0.7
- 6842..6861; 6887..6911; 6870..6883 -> 0.3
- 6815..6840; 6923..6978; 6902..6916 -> -0.7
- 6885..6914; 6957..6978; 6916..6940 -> 0.1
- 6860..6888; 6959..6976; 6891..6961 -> -1.1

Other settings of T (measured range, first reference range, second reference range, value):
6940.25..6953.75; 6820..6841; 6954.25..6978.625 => 0.0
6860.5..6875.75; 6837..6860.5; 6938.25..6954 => 0.1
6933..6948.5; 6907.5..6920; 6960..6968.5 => -0.1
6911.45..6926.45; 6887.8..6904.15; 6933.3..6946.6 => 0.4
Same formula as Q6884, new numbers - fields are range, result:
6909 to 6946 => 16.26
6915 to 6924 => 17.07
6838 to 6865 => 16.36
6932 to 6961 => 16.98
